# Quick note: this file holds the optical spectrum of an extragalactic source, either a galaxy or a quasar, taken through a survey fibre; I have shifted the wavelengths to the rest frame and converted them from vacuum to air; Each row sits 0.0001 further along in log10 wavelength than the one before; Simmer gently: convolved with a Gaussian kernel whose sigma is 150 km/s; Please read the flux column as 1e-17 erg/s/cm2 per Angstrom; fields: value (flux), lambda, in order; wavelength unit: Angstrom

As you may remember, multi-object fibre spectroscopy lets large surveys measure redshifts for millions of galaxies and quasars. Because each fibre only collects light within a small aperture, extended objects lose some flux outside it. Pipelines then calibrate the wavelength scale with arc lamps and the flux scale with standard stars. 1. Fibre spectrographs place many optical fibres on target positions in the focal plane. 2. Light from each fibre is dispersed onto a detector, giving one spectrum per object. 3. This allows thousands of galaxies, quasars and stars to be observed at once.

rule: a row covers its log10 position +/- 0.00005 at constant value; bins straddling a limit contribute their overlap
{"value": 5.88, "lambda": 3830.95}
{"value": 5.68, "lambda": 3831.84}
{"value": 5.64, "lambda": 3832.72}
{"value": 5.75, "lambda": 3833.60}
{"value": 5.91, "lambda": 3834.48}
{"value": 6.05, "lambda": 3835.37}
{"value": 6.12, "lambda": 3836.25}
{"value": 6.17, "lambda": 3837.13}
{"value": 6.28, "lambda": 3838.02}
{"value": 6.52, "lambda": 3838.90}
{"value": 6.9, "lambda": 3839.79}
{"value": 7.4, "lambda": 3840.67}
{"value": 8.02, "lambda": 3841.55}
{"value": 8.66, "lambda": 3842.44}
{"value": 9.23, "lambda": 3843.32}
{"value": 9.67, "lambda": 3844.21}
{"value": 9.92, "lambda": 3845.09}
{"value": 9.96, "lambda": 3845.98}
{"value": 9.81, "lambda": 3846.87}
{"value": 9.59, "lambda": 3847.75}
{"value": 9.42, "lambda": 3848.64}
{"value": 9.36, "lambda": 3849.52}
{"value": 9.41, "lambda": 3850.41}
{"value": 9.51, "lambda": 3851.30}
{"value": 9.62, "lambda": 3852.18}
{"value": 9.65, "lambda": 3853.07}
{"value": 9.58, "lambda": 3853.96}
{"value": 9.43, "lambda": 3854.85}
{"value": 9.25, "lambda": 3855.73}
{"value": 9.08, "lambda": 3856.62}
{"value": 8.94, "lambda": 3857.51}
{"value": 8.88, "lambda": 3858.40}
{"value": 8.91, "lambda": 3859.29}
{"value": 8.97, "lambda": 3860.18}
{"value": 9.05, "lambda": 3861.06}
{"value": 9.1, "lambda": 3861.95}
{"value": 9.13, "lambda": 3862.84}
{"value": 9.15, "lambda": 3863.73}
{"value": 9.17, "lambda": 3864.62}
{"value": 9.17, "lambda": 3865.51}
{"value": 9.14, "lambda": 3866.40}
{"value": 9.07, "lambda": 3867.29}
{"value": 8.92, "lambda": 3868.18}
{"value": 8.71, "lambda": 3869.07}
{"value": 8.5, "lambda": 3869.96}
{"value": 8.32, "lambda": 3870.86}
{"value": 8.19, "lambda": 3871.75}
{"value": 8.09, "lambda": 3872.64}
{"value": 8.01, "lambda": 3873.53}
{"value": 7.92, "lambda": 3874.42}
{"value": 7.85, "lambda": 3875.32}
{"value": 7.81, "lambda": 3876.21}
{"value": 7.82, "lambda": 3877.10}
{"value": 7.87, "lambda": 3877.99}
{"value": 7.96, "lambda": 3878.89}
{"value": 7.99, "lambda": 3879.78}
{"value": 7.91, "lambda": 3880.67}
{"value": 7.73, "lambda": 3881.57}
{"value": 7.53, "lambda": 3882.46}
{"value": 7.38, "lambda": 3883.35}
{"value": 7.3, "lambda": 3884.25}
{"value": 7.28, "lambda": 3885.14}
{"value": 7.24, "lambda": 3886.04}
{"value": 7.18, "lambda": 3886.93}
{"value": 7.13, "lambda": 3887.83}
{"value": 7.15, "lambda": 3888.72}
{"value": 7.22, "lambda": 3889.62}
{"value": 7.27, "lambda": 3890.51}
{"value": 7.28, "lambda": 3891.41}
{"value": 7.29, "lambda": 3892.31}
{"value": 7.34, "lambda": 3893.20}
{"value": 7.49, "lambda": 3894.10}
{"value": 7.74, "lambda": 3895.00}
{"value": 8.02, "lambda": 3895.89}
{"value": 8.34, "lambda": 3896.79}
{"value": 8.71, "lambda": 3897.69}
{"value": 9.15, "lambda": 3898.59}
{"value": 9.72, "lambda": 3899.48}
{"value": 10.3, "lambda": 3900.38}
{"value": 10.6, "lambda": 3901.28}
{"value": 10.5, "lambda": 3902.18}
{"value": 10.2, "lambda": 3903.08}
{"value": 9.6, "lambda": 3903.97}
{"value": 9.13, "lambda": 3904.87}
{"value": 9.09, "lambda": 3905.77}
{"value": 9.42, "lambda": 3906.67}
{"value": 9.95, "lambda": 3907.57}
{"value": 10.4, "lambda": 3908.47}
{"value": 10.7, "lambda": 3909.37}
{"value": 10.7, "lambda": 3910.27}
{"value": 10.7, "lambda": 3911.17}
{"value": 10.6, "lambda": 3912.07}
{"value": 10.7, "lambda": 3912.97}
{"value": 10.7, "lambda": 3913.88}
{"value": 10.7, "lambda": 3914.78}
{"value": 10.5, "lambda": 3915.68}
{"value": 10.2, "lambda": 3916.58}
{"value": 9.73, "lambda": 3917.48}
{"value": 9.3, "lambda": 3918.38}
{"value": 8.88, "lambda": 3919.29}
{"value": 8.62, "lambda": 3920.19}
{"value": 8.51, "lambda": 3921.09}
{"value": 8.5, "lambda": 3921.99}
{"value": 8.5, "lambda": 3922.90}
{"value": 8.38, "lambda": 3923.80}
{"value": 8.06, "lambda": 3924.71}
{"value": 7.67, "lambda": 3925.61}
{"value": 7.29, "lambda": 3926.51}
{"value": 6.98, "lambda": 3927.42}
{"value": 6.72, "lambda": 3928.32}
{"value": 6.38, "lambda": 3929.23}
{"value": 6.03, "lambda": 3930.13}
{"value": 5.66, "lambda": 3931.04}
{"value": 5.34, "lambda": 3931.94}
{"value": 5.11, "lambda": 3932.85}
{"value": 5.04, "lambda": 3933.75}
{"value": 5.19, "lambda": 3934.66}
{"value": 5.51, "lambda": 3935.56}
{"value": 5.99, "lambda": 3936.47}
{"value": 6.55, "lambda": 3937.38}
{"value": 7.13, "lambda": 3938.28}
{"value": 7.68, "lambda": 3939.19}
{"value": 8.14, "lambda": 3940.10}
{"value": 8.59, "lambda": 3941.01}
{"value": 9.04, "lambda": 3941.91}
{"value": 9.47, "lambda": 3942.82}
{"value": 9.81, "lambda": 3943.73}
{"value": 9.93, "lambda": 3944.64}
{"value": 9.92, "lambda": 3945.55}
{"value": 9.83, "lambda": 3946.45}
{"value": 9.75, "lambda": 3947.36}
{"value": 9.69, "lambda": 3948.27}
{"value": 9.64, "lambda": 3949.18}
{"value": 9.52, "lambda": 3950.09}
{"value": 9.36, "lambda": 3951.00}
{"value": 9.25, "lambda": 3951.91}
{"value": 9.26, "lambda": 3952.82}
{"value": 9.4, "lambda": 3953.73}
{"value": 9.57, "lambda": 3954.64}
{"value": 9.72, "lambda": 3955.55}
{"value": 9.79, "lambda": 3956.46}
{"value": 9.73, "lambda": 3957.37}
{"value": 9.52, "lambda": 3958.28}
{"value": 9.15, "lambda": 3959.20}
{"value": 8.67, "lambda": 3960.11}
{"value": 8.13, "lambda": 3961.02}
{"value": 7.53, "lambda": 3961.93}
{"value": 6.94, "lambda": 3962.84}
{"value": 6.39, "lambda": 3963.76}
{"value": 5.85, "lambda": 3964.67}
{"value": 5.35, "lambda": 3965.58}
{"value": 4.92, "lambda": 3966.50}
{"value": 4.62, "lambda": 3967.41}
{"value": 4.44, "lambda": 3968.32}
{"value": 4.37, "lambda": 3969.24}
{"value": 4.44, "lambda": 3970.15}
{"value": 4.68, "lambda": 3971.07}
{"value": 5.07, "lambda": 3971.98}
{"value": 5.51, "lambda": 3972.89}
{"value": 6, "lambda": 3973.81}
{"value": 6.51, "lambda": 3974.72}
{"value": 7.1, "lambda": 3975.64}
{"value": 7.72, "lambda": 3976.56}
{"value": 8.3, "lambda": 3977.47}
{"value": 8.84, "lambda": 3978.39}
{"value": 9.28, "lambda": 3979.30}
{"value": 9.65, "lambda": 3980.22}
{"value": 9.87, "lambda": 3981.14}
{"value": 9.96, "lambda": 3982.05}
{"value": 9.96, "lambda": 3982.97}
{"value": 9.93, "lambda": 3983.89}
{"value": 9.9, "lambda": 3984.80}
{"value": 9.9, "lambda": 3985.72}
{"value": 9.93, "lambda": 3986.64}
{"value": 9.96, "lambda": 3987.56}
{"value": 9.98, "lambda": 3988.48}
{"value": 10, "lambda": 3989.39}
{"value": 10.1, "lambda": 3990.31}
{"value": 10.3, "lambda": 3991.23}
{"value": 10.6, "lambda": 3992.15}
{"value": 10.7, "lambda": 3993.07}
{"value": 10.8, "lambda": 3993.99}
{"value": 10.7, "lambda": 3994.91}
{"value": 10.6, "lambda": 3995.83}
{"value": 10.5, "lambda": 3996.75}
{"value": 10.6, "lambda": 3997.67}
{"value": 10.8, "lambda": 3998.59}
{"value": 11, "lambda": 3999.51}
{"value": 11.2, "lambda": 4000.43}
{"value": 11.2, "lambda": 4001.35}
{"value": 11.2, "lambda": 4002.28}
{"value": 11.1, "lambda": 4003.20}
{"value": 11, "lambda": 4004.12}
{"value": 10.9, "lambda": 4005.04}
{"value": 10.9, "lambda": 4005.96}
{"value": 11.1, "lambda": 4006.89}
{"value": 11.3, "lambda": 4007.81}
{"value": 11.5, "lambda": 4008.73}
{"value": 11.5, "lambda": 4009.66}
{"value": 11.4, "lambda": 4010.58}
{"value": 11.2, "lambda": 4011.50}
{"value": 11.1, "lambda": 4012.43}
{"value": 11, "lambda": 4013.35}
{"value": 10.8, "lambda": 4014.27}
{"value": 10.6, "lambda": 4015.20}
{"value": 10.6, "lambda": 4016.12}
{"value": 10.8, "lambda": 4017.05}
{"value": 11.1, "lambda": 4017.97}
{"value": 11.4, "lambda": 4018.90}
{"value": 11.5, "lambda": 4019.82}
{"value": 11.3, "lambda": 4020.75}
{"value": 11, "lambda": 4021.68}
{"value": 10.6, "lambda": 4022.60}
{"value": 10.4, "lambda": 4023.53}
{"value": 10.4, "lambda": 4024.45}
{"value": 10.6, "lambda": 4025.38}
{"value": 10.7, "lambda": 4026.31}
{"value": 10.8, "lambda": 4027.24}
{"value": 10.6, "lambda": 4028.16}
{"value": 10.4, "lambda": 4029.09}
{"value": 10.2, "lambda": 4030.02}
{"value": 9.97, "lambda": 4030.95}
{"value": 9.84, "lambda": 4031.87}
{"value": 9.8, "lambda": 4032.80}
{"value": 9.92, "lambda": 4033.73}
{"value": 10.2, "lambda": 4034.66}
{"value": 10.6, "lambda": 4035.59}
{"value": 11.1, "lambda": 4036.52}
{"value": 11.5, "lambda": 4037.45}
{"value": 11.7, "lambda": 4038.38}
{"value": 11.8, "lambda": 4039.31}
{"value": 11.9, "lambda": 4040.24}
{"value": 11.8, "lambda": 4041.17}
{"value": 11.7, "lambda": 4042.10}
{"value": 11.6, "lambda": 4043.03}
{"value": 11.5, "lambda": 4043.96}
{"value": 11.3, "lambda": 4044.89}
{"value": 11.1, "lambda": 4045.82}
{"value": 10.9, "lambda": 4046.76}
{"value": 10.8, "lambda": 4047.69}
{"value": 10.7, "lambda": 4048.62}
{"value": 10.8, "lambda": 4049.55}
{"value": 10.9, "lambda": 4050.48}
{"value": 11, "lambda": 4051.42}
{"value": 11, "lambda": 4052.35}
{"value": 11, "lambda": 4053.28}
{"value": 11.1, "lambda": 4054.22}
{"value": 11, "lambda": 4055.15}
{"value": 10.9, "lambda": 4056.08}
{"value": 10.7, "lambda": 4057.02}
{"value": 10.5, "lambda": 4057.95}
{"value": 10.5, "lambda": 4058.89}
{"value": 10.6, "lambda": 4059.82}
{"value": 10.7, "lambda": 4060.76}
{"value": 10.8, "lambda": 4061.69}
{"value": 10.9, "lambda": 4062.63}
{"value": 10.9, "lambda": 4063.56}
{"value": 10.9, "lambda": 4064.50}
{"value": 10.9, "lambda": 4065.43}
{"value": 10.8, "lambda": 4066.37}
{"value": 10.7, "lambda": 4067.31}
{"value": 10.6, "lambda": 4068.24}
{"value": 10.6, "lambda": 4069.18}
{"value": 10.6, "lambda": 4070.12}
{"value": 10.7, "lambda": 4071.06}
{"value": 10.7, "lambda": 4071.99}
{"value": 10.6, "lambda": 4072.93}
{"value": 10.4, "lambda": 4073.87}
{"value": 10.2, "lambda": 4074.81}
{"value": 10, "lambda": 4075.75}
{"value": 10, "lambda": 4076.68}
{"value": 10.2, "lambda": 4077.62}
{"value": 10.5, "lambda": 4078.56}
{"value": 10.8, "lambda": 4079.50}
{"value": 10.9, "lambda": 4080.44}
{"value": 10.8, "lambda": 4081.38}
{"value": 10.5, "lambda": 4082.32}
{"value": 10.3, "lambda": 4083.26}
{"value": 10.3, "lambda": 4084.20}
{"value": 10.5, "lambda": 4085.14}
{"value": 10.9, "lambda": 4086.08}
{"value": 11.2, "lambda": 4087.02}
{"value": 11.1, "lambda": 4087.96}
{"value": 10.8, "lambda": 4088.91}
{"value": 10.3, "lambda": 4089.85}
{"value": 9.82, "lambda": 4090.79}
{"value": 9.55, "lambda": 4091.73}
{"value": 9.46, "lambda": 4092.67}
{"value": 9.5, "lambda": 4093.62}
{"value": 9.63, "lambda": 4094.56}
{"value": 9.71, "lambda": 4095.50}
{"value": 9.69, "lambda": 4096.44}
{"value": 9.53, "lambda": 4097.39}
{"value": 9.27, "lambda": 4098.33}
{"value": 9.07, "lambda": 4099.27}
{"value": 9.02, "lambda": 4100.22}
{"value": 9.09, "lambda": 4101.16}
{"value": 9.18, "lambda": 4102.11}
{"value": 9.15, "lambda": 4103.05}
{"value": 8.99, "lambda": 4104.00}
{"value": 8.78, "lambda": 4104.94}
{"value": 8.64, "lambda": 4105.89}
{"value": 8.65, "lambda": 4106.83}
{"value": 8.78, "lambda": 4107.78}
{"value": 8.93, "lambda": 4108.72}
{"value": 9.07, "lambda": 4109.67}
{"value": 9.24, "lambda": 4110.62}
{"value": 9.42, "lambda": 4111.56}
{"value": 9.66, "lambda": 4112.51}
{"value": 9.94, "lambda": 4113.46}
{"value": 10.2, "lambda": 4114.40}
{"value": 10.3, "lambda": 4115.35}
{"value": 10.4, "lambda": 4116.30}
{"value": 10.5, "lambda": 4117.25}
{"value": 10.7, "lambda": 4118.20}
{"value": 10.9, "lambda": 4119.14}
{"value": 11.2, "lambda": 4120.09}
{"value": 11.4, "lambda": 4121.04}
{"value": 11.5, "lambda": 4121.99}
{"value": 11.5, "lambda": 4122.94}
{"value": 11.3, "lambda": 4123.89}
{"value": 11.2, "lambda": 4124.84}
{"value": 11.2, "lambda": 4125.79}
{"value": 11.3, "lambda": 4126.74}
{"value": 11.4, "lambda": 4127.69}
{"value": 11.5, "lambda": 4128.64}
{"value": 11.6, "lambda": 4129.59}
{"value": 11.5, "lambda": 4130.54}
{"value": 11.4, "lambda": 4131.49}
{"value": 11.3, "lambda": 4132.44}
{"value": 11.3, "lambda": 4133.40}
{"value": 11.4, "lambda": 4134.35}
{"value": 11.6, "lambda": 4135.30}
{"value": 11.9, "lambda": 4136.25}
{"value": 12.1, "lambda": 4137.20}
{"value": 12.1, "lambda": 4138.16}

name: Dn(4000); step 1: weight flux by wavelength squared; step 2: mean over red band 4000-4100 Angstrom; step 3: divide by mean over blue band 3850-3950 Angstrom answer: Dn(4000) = 1.36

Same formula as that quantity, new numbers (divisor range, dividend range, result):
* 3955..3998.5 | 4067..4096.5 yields 1.30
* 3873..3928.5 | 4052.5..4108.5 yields 1.29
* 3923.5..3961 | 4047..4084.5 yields 1.39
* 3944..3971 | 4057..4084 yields 1.39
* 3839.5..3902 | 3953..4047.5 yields 1.22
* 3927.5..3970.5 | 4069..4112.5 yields 1.39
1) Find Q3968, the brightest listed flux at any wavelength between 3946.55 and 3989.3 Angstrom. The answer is 9.98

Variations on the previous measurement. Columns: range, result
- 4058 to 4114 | 11.2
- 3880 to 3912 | 10.7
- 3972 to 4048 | 11.9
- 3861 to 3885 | 9.17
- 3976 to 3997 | 10.8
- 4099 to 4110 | 9.18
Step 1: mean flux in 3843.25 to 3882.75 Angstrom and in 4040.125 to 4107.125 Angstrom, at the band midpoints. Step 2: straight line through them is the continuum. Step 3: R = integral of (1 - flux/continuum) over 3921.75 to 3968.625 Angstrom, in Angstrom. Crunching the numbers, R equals 8.3 Angstrom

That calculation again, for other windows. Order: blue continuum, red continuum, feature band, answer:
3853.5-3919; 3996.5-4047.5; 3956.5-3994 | 8.01 Angstrom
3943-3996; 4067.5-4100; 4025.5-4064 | -4.78 Angstrom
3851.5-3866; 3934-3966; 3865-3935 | 3.86 Angstrom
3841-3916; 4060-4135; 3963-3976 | 5.60 Angstrom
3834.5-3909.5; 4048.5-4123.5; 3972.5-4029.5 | -4.14 Angstrom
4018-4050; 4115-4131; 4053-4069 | 0.27 Angstrom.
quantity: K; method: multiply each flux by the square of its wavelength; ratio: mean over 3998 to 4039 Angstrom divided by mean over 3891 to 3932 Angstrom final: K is 1.29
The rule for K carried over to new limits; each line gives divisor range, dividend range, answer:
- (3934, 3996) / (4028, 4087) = 1.35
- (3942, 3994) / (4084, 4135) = 1.29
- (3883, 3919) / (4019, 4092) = 1.29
